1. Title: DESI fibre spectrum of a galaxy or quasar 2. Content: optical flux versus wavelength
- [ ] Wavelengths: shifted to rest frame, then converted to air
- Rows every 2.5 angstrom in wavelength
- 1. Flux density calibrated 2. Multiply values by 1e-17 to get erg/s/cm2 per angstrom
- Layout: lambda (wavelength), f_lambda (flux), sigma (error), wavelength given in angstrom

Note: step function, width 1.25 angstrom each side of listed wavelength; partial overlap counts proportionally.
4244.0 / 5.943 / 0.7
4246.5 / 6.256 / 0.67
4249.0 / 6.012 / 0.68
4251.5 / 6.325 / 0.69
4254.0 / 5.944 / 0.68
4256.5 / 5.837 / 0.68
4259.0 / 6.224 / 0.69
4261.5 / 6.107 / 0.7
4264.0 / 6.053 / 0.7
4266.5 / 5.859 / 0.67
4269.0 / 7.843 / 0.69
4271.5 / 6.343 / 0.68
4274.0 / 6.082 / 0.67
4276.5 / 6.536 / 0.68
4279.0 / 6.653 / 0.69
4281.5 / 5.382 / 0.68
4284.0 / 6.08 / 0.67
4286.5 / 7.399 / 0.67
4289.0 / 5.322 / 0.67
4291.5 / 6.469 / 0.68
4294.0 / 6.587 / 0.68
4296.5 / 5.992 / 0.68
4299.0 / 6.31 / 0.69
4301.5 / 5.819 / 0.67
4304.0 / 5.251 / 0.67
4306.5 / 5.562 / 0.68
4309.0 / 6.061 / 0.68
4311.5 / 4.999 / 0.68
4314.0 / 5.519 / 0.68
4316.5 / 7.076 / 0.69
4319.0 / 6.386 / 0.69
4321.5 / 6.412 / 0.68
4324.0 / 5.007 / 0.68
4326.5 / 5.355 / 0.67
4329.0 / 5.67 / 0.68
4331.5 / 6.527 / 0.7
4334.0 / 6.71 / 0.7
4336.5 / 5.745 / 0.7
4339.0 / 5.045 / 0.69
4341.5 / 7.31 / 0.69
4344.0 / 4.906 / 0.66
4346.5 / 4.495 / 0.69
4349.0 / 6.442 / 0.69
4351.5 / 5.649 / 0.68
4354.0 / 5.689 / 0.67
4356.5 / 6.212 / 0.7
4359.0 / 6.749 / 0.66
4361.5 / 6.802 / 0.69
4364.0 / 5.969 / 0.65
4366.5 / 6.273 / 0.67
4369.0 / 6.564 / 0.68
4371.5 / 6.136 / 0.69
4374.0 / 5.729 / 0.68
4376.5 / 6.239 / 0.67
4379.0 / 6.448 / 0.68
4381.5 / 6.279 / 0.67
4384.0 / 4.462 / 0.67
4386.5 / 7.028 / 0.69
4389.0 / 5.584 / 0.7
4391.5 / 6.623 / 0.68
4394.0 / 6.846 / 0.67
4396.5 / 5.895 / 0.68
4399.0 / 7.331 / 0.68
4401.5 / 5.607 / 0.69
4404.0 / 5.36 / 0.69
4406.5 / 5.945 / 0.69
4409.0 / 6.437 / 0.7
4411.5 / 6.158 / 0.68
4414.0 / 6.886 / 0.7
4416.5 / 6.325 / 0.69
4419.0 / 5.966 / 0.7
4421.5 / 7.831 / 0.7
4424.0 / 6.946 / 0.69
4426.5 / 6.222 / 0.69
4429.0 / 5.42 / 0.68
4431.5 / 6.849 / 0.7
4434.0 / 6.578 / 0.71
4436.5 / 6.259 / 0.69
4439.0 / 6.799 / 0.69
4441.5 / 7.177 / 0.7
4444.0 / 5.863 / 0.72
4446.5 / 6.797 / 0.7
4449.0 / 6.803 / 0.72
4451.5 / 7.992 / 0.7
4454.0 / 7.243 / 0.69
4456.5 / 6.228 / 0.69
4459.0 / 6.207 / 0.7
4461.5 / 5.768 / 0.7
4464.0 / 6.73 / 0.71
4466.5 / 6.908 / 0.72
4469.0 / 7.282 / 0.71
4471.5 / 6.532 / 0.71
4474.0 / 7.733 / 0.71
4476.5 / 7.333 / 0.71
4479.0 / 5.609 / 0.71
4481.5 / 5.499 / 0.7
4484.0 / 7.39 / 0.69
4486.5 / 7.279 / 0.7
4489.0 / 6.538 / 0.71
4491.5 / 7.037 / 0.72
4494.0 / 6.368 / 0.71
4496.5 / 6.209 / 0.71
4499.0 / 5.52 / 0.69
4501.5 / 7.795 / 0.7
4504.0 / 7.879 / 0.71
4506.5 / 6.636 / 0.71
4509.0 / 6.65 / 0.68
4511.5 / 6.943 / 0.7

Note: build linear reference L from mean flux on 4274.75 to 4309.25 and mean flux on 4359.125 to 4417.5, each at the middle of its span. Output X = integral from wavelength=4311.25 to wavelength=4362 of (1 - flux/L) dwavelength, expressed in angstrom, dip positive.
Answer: 1.8 angstrom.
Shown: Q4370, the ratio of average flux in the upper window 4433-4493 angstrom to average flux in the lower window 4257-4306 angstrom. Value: 1.1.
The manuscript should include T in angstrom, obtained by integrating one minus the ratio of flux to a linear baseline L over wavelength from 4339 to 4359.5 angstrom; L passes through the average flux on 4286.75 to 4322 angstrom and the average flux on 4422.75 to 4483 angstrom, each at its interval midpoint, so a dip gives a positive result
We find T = 1.2 angstrom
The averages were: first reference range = 6.01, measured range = 5.85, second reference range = 6.62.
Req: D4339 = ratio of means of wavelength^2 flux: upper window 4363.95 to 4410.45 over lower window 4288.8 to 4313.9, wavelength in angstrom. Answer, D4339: 1.09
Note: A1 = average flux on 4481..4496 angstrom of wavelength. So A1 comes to 6.72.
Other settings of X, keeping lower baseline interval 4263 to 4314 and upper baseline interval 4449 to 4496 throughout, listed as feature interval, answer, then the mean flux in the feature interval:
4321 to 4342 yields 1.2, 5.91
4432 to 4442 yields -0.1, 6.68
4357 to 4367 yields -0.1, 6.44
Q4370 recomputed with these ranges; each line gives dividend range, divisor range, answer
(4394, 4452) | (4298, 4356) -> 1.11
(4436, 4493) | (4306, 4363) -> 1.14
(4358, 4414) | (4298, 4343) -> 1.05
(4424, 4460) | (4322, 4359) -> 1.14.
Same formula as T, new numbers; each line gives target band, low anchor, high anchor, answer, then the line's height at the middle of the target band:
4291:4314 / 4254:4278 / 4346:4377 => 1.4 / 6.23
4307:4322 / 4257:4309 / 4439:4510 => 0.6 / 6.28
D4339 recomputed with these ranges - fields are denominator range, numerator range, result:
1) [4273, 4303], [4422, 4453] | 1.15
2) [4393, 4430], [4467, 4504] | 1.10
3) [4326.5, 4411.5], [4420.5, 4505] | 1.15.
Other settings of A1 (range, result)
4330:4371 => 6.07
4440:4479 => 6.8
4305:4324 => 5.93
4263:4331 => 6.08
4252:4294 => 6.27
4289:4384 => 5.98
